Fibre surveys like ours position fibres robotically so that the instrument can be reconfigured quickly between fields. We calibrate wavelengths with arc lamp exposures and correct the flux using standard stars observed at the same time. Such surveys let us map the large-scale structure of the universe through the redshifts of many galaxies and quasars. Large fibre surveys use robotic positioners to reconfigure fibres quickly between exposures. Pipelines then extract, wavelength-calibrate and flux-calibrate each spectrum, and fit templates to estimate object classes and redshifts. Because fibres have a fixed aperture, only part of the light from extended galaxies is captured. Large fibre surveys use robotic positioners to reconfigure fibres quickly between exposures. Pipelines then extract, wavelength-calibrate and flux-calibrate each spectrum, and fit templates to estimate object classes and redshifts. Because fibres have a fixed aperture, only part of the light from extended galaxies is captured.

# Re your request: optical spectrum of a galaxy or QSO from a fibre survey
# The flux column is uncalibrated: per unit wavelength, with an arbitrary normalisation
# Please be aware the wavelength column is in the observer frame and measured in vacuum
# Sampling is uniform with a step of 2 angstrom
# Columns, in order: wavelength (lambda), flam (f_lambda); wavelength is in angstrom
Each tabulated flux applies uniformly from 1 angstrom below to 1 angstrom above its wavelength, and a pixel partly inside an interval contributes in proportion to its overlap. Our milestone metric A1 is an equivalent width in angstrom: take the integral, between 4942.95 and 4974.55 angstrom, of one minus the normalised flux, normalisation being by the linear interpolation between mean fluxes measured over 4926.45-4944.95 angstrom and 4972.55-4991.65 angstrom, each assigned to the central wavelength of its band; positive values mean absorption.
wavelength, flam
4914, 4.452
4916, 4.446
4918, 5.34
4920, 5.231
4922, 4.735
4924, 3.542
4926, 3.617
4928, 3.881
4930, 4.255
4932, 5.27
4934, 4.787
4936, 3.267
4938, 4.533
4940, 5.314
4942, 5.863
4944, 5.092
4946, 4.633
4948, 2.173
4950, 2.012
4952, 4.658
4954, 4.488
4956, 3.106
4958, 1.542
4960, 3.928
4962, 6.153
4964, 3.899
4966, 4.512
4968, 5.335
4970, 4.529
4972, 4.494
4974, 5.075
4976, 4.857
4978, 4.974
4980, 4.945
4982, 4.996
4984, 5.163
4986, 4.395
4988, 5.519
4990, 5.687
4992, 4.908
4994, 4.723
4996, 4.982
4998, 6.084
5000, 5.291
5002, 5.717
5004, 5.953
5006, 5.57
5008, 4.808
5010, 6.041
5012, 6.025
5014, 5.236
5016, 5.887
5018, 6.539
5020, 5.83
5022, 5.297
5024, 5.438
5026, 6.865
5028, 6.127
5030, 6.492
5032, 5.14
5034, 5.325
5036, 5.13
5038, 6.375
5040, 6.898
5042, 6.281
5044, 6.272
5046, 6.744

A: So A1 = 5.0 angstrom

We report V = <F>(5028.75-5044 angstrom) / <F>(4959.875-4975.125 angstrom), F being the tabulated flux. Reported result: 1.25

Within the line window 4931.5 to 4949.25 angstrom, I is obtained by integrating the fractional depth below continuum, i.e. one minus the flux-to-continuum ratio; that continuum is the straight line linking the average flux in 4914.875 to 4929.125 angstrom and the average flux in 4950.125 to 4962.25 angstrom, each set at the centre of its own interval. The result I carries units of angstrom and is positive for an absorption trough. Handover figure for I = -2.0 angstrom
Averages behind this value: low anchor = 4.4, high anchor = 3.7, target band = 4.49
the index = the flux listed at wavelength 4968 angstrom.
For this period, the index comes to 5.335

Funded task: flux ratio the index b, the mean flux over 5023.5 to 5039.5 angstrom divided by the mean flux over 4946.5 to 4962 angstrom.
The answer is 1.8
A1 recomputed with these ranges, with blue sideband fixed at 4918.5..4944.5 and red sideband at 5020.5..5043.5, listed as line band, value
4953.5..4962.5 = 2.30 angstrom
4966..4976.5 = 0.60 angstrom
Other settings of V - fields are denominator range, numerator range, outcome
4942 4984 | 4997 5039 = 1.33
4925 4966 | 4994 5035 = 1.38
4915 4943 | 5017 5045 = 1.31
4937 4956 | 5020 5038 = 1.36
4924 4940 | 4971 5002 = 1.20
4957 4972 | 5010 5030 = 1.39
